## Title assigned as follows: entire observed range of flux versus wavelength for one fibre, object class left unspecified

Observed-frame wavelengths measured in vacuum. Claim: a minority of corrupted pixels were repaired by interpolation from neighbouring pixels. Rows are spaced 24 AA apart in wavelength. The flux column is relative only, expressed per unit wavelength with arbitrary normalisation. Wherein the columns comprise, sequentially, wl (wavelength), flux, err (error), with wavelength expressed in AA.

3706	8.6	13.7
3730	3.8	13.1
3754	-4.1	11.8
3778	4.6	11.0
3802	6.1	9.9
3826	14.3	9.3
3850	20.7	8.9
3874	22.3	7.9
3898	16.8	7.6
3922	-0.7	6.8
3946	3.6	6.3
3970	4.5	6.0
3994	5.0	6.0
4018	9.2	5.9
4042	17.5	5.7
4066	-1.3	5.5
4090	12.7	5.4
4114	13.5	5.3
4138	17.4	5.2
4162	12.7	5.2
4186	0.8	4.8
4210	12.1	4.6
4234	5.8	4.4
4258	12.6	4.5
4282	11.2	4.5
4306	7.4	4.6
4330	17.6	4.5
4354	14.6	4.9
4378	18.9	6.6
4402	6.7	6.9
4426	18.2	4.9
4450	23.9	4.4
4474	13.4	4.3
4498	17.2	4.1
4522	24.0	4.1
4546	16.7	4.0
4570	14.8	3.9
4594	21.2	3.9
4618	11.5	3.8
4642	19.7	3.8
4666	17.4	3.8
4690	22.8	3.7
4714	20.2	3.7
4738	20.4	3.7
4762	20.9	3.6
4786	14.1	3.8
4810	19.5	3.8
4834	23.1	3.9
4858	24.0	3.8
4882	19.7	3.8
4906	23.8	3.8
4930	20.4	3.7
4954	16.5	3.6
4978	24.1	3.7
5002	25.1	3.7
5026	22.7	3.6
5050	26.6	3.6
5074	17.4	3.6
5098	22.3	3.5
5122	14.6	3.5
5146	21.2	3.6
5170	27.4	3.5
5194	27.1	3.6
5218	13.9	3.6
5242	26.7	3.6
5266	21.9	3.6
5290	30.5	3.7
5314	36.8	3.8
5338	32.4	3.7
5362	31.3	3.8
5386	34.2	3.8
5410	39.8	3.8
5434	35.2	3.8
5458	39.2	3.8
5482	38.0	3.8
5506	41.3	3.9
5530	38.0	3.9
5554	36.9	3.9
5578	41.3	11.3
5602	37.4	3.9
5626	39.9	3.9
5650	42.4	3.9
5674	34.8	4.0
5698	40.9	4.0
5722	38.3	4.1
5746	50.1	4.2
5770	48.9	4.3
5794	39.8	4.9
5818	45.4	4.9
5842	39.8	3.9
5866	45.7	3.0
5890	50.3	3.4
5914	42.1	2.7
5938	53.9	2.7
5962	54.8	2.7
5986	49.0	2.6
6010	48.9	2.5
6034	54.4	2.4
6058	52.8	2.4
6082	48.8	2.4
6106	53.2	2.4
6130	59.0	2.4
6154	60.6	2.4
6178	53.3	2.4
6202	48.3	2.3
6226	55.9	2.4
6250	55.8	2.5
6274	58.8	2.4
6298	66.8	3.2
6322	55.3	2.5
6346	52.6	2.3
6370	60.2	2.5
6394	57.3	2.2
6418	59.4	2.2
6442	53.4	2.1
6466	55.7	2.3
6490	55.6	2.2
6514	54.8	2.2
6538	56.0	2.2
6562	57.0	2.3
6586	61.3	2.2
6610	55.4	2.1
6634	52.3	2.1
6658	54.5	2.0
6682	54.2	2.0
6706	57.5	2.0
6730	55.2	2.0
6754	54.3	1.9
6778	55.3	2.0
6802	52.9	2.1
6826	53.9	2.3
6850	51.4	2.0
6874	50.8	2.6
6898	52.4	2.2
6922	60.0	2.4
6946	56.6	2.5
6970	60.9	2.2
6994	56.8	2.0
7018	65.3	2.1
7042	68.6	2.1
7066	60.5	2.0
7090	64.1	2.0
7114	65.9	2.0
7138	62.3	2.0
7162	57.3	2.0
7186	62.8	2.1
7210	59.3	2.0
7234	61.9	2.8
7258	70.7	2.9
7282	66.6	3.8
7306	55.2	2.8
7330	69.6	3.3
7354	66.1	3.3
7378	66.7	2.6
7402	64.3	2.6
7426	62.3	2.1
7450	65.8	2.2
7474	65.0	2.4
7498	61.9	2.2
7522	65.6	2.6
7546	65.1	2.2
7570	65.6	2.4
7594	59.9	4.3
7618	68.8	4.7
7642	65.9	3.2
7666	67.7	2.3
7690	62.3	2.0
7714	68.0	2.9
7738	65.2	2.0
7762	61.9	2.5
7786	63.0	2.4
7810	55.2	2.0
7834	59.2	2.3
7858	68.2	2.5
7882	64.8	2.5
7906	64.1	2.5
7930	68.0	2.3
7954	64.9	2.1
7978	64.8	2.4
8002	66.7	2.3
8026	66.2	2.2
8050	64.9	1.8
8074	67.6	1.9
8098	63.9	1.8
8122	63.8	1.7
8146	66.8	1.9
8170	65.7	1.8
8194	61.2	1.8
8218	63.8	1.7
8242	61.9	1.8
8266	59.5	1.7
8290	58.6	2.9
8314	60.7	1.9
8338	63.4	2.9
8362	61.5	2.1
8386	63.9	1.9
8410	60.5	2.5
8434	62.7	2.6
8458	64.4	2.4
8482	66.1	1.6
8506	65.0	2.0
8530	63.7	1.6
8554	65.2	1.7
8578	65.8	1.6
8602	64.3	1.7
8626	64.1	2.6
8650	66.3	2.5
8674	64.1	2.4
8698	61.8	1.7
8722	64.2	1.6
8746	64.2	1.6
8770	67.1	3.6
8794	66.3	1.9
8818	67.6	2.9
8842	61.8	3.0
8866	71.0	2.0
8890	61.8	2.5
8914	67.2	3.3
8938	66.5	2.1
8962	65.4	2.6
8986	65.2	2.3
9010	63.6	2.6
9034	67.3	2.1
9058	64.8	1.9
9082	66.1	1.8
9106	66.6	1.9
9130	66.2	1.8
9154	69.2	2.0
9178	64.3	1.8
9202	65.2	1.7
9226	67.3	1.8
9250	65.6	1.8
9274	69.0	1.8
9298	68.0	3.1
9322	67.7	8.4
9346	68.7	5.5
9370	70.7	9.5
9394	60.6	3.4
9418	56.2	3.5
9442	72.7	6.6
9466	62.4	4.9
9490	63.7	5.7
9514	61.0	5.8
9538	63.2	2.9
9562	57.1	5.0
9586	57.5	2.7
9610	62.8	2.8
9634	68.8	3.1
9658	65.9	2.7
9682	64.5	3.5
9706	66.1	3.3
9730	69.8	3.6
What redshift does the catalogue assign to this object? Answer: 0.33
